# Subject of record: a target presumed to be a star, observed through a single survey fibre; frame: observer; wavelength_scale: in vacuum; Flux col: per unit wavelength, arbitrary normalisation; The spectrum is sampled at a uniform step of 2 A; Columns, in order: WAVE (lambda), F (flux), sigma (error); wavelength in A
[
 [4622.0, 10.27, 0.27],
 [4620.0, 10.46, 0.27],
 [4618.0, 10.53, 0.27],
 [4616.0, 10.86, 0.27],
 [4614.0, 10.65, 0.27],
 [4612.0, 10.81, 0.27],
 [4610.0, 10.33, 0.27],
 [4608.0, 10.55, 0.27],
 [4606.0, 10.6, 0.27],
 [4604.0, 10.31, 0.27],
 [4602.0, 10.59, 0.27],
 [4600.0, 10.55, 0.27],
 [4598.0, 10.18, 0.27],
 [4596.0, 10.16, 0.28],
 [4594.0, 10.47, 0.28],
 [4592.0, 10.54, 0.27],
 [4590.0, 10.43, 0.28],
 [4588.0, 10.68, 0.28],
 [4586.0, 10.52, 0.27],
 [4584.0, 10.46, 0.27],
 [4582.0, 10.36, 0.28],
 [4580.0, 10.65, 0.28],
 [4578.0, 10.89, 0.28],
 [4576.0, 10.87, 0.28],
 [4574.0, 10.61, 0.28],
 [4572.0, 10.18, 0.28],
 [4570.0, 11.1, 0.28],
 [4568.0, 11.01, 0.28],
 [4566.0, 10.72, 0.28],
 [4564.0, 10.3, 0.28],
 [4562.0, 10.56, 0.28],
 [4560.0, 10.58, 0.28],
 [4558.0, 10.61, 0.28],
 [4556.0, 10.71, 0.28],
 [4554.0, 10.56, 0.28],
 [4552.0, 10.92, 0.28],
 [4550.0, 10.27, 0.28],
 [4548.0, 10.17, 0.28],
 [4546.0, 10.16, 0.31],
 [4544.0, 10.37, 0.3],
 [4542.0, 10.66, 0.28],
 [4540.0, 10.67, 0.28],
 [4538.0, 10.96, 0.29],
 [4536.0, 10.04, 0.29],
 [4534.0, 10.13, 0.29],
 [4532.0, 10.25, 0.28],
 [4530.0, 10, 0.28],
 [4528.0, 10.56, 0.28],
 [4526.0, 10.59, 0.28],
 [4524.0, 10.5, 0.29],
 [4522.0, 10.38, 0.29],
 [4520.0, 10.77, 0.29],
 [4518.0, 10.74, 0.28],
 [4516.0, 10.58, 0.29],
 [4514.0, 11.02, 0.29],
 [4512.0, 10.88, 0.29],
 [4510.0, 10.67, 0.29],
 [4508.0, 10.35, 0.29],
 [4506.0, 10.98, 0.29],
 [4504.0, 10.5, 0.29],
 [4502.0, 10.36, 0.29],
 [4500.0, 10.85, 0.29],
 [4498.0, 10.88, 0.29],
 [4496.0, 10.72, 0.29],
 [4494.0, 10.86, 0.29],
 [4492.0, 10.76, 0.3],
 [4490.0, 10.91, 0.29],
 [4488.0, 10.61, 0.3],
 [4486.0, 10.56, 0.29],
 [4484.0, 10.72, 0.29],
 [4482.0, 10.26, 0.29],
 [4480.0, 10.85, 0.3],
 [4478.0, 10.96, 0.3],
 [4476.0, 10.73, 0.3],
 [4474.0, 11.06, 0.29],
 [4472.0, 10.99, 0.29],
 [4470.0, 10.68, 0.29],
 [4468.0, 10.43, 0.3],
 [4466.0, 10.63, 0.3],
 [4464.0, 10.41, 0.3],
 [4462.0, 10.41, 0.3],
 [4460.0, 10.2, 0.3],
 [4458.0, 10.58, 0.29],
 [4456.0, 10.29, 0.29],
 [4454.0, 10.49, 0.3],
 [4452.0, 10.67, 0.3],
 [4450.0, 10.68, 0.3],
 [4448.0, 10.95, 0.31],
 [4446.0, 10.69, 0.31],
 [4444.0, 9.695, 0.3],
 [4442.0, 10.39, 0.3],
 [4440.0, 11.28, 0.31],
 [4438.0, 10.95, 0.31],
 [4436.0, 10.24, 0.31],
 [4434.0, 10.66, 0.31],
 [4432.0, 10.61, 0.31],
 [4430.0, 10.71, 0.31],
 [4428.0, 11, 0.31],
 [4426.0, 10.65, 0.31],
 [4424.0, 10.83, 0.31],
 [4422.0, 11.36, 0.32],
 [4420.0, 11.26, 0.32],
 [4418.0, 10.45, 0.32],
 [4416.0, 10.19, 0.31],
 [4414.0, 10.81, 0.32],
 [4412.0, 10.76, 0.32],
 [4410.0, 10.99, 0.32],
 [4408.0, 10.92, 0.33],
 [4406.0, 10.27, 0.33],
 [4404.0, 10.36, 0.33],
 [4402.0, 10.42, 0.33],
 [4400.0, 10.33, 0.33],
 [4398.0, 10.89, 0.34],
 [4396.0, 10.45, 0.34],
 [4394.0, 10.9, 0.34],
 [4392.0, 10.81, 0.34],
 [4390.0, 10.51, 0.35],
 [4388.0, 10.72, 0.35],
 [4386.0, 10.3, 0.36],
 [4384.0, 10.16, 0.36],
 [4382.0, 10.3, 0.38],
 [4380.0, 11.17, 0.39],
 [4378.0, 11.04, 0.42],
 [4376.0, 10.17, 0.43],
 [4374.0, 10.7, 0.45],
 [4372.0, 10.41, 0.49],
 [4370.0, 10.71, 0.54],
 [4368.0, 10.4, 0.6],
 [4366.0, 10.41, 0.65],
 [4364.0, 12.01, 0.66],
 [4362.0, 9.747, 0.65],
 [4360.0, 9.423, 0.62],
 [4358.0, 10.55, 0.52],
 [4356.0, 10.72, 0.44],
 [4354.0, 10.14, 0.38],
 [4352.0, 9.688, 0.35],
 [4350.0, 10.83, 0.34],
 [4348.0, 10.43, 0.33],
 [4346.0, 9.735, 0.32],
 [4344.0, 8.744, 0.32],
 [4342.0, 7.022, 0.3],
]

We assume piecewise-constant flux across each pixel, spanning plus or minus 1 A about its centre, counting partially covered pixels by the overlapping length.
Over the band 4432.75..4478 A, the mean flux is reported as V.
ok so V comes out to 10.6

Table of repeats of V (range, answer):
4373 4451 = 10.7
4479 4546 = 10.6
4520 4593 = 10.5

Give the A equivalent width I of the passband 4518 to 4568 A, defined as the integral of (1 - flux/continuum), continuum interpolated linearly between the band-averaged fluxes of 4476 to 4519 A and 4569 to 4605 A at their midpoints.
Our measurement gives 0.6 A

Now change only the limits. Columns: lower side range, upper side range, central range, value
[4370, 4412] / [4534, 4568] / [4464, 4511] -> -0.7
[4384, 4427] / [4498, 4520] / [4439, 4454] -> 0.1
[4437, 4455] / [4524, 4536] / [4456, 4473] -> 0.1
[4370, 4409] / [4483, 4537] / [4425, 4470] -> 0.0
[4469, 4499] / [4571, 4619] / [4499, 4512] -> 0.1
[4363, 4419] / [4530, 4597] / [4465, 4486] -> -0.3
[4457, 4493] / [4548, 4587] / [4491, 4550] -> 0.4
